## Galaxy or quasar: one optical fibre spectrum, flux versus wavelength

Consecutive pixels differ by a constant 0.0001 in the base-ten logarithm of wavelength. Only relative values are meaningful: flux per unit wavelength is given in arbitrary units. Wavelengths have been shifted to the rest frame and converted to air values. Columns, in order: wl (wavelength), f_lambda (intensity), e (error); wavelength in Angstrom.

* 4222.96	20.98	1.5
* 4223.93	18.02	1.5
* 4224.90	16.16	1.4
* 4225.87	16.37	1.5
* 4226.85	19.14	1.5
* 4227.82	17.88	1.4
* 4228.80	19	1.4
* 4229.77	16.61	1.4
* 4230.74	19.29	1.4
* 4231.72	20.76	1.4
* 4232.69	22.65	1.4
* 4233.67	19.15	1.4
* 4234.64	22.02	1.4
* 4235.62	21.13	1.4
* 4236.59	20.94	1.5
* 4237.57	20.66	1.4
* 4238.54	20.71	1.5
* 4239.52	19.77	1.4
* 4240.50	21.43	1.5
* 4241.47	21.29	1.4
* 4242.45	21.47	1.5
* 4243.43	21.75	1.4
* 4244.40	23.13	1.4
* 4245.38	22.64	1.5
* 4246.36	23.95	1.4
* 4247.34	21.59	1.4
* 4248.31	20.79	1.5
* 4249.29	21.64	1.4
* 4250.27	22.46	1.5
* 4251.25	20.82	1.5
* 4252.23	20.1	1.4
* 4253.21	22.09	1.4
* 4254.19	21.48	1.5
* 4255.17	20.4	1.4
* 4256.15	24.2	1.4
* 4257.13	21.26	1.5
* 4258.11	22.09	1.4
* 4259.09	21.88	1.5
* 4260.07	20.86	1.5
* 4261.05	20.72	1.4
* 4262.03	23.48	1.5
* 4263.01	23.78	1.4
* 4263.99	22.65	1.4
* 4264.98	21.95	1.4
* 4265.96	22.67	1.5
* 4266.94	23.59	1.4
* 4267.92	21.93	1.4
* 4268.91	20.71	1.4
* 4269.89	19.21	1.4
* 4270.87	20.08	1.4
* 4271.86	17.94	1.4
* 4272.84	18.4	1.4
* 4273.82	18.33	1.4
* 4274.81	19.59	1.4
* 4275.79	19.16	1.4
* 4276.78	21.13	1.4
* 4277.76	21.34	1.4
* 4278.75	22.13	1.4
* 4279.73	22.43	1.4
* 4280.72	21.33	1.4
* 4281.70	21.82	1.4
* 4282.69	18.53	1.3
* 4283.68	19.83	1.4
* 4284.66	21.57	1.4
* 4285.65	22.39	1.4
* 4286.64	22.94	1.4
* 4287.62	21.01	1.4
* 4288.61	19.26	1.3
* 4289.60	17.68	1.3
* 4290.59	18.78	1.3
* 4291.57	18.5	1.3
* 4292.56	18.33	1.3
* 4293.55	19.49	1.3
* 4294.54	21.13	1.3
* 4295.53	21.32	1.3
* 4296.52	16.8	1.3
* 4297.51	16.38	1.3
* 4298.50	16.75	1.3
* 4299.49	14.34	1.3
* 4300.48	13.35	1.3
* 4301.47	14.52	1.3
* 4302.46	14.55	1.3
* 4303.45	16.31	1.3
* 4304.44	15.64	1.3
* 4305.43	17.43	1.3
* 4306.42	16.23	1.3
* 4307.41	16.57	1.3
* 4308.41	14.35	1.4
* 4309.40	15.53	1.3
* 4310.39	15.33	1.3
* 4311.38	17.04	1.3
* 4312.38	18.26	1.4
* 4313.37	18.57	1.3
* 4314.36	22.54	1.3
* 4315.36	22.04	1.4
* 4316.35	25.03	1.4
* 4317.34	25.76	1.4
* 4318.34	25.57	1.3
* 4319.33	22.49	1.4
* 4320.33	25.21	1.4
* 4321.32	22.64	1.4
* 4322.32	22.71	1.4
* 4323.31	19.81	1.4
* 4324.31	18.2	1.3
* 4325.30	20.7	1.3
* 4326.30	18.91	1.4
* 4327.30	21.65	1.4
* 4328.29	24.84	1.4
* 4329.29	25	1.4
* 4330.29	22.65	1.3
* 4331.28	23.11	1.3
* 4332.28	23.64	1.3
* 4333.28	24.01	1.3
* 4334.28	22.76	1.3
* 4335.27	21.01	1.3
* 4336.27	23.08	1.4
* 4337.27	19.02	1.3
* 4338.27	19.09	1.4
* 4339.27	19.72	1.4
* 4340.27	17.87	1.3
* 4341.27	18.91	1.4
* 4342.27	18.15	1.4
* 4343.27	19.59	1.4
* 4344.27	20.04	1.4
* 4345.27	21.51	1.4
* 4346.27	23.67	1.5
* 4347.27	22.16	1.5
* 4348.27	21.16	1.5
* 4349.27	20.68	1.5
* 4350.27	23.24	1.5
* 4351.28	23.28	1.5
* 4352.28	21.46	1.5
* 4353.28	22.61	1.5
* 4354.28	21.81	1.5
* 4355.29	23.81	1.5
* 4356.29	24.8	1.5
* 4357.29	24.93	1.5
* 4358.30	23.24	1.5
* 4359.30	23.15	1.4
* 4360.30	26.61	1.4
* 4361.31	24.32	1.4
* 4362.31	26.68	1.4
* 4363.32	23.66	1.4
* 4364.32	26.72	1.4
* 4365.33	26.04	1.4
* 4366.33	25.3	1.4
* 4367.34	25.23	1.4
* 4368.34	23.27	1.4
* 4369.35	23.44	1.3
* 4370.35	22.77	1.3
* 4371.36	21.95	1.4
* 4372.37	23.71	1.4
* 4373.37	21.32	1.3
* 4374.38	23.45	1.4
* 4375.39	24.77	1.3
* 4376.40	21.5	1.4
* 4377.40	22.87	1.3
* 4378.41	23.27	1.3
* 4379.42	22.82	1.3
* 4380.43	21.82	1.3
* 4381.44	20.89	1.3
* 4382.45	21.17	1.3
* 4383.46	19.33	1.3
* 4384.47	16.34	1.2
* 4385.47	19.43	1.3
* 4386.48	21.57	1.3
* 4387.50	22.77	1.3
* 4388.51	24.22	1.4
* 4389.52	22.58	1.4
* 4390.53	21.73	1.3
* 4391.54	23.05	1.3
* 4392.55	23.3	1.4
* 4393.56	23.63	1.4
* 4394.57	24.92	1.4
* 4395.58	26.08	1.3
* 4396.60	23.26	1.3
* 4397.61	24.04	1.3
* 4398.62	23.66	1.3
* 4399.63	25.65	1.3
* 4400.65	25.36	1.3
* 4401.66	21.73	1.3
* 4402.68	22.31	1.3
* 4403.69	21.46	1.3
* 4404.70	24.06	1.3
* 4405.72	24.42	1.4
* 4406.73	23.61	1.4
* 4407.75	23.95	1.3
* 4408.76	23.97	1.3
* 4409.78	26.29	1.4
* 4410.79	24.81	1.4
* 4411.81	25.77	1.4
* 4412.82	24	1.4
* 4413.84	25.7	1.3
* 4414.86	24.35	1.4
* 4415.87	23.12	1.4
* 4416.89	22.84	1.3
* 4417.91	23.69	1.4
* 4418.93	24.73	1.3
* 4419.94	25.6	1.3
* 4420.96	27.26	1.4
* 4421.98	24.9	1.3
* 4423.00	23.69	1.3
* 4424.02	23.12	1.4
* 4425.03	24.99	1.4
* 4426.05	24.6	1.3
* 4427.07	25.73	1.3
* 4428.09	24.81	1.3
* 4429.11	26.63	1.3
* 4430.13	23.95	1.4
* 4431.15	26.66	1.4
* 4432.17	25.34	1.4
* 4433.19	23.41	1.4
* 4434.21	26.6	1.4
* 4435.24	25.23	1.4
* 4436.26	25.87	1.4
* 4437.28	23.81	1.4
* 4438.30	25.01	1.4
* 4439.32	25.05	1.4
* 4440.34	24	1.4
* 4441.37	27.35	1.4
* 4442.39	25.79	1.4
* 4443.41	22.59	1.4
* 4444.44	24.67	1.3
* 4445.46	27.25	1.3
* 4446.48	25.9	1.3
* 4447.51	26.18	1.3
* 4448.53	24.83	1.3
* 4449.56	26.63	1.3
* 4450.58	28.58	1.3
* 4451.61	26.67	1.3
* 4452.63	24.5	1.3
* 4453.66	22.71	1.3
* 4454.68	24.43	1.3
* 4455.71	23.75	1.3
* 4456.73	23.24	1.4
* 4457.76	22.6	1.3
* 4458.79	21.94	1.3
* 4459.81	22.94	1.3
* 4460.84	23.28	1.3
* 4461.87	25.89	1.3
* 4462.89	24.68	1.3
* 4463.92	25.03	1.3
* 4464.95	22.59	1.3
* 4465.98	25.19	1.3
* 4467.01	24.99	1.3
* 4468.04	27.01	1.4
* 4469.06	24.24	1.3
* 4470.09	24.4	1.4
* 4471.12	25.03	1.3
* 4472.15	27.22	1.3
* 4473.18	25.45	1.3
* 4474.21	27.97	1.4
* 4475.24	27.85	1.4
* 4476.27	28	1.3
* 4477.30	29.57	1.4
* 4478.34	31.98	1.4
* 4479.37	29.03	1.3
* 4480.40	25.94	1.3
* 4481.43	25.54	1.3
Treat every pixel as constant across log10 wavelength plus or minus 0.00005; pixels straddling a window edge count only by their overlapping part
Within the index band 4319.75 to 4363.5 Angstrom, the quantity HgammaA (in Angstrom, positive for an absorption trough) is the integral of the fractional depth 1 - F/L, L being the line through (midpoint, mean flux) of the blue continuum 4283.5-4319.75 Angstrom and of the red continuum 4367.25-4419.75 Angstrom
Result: -3.1 Angstrom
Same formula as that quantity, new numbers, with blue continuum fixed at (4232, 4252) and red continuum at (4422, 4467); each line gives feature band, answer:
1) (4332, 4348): 1.6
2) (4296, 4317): 5.1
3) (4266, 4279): 1.0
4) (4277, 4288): 0.4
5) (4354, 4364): -0.4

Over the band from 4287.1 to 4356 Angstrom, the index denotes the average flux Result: 20.1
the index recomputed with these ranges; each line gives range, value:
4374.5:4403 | 22.7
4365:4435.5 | 23.7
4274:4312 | 18.4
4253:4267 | 22.2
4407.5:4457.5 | 25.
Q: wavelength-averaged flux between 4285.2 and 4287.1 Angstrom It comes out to 22.6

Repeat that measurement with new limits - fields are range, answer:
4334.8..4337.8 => 21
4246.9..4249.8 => 21.4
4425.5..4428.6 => 25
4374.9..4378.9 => 23.1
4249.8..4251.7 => 21.6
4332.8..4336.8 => 22.7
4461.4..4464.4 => 25.2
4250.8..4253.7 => 21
